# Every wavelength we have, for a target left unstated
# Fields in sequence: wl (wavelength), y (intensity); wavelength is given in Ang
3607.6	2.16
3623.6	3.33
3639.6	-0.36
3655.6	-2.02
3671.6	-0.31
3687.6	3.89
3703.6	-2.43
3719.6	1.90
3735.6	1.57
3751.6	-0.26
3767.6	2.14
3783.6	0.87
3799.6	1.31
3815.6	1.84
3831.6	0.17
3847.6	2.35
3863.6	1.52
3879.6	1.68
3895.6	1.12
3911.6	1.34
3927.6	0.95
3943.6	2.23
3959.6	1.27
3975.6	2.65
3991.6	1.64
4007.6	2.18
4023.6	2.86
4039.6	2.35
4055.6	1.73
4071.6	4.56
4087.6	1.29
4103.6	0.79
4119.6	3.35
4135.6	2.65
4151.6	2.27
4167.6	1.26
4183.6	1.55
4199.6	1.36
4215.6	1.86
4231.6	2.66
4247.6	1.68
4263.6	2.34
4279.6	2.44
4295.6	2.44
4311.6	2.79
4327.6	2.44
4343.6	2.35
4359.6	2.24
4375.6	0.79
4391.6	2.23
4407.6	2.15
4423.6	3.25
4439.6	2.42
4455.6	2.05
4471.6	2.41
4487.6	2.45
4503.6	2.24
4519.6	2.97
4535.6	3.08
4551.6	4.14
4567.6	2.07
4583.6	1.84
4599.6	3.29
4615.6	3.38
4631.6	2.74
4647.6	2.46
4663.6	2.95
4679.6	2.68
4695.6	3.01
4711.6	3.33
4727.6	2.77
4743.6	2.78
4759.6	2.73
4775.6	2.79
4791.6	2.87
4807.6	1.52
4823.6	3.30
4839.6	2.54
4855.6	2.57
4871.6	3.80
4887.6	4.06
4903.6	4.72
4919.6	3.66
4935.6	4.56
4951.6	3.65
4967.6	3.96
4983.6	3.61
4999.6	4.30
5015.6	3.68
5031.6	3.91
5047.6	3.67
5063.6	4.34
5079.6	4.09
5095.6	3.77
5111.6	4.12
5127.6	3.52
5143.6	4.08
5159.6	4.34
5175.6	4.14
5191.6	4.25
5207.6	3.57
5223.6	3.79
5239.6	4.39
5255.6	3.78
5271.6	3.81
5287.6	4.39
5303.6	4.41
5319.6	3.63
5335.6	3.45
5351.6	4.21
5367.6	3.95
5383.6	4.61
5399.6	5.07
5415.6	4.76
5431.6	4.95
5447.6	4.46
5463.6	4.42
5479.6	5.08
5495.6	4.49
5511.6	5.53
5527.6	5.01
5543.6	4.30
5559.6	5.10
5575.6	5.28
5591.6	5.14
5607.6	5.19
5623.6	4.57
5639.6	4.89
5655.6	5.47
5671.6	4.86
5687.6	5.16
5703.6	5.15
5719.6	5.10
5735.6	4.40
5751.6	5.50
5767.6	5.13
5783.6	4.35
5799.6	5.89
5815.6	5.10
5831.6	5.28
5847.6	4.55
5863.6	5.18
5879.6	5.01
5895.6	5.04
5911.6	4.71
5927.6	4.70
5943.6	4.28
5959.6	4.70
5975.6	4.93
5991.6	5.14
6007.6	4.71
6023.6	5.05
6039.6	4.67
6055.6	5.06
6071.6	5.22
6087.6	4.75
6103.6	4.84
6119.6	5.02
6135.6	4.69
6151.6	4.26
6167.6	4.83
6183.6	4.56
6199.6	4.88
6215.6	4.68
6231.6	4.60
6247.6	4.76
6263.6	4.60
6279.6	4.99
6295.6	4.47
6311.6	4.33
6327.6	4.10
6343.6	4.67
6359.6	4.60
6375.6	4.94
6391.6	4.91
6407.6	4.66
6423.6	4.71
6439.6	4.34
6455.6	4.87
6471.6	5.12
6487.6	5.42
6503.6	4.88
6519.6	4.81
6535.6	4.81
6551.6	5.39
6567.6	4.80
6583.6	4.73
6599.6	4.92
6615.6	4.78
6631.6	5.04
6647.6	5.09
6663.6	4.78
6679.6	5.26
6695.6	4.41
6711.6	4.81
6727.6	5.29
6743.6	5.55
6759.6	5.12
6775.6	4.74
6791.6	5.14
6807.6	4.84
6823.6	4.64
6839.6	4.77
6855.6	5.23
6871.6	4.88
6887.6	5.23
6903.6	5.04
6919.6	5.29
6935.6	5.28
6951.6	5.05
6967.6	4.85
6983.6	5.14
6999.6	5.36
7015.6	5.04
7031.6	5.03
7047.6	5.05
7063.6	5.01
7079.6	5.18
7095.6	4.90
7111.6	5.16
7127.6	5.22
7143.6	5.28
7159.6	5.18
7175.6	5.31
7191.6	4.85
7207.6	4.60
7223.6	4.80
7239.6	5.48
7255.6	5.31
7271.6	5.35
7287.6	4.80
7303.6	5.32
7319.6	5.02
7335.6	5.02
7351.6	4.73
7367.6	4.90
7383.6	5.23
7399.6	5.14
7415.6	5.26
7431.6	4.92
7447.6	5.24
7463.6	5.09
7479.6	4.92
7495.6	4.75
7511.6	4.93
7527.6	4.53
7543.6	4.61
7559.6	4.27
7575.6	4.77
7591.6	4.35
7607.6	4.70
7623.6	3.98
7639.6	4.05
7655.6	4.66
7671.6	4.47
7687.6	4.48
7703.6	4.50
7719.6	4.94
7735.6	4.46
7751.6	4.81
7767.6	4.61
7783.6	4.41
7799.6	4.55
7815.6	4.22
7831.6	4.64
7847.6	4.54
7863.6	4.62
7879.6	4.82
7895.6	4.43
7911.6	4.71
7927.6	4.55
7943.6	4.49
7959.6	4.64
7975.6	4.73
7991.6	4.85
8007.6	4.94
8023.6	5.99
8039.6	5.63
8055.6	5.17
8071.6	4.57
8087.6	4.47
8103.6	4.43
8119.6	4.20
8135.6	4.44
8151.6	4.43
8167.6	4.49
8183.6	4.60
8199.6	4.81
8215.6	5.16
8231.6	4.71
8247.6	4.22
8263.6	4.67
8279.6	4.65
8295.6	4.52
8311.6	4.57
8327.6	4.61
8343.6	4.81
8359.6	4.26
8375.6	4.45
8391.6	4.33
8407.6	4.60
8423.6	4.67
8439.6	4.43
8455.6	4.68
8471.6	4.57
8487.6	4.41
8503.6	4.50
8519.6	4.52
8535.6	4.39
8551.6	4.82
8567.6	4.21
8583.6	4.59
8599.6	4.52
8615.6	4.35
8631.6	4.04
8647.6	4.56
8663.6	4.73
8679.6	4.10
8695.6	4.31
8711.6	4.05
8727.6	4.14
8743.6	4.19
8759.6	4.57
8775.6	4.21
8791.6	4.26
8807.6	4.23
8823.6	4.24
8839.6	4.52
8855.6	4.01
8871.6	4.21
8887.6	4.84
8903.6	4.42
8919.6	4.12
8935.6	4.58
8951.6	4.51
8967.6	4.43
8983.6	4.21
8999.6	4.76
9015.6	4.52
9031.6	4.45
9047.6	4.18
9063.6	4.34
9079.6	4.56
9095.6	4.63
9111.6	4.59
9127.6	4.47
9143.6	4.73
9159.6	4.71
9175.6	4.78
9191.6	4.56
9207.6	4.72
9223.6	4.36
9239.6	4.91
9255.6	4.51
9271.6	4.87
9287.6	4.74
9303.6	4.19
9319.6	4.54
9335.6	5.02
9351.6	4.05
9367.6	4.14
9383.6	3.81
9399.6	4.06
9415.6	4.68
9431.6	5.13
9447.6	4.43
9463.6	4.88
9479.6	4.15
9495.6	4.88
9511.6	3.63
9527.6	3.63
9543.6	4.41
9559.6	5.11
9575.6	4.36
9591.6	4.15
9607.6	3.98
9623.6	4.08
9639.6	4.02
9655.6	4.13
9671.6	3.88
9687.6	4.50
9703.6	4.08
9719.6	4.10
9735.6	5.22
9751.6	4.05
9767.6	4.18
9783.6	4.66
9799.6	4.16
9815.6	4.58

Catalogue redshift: 0.222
